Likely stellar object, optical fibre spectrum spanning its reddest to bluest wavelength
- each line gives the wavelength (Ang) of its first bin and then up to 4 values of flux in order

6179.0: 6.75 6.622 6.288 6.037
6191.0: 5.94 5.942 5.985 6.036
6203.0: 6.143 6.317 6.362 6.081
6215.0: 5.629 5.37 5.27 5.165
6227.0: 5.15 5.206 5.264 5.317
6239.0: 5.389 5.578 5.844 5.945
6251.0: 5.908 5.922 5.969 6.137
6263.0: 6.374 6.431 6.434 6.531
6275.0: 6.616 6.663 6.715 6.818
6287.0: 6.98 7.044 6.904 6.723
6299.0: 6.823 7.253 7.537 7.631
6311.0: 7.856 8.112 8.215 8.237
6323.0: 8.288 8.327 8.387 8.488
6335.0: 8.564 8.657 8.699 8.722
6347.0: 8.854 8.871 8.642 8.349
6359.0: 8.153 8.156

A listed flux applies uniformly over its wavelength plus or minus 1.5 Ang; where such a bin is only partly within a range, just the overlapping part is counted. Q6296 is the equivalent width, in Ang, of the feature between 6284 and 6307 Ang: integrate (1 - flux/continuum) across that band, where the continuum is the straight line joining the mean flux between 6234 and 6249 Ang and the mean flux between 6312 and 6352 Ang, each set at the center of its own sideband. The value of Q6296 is 0.9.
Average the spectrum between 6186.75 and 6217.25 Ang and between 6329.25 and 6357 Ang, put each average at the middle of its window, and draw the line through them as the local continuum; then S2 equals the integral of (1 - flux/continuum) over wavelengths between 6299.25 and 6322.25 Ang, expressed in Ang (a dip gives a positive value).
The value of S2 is 0.7 Ang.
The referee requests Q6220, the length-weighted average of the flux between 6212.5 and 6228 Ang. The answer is 5.37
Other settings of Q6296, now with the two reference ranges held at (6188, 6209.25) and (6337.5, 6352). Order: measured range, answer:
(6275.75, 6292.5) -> 1.78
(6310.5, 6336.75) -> 0.26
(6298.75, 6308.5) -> 0.82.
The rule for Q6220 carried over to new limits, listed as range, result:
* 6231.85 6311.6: 6.46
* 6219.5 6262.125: 5.59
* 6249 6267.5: 6.12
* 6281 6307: 7.01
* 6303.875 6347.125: 8.29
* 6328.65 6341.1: 8.56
